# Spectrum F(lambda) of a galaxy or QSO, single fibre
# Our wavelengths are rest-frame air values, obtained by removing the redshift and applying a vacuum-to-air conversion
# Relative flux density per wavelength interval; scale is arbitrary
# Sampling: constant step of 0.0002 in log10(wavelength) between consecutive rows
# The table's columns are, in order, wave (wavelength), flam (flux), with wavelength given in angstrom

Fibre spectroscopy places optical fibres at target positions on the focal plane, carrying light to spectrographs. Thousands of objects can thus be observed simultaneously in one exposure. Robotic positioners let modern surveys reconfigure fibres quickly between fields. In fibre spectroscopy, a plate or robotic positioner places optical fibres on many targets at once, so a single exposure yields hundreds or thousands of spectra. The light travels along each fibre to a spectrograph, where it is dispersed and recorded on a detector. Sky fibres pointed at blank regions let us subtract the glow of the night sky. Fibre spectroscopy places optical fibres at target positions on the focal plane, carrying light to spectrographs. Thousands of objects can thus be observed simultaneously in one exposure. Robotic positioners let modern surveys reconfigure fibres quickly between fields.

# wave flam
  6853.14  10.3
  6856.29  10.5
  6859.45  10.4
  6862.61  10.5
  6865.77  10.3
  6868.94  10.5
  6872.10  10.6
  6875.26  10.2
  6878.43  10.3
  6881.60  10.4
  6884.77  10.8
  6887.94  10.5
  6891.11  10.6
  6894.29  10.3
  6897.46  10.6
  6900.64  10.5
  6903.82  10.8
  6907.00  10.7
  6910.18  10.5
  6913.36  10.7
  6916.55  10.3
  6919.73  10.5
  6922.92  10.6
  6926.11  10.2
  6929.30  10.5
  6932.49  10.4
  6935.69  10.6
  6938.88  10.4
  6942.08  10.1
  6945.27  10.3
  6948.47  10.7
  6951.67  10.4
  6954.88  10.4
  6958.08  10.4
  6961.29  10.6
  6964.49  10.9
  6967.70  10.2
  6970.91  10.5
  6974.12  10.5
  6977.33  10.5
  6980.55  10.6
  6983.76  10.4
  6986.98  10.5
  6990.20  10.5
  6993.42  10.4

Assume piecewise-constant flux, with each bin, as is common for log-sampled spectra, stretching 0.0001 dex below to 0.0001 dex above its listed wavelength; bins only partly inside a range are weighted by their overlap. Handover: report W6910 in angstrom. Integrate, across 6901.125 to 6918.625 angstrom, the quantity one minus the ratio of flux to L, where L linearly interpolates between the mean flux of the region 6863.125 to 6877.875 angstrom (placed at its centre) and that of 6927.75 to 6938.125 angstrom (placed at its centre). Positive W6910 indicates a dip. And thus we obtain -0.2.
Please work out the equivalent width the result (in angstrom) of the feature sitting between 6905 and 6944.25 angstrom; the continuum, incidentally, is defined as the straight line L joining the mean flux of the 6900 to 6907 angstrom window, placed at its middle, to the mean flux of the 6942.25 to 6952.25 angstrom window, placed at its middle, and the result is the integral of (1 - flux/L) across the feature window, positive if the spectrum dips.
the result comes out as 0.37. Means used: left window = 10.7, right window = 10.4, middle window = 10.5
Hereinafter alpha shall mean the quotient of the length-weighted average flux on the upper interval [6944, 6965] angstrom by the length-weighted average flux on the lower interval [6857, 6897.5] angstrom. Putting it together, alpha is 1.01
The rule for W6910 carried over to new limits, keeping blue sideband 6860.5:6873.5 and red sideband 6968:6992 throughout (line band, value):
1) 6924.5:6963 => 0.22 angstrom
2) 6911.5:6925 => -0.05 angstrom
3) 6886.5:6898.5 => -0.03 angstrom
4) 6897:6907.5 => -0.18 angstrom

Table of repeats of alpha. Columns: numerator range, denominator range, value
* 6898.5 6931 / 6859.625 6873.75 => 1.01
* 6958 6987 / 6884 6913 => 0.99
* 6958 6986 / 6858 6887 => 1.01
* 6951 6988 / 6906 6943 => 1.00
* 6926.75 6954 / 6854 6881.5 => 1.00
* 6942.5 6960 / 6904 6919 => 0.99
